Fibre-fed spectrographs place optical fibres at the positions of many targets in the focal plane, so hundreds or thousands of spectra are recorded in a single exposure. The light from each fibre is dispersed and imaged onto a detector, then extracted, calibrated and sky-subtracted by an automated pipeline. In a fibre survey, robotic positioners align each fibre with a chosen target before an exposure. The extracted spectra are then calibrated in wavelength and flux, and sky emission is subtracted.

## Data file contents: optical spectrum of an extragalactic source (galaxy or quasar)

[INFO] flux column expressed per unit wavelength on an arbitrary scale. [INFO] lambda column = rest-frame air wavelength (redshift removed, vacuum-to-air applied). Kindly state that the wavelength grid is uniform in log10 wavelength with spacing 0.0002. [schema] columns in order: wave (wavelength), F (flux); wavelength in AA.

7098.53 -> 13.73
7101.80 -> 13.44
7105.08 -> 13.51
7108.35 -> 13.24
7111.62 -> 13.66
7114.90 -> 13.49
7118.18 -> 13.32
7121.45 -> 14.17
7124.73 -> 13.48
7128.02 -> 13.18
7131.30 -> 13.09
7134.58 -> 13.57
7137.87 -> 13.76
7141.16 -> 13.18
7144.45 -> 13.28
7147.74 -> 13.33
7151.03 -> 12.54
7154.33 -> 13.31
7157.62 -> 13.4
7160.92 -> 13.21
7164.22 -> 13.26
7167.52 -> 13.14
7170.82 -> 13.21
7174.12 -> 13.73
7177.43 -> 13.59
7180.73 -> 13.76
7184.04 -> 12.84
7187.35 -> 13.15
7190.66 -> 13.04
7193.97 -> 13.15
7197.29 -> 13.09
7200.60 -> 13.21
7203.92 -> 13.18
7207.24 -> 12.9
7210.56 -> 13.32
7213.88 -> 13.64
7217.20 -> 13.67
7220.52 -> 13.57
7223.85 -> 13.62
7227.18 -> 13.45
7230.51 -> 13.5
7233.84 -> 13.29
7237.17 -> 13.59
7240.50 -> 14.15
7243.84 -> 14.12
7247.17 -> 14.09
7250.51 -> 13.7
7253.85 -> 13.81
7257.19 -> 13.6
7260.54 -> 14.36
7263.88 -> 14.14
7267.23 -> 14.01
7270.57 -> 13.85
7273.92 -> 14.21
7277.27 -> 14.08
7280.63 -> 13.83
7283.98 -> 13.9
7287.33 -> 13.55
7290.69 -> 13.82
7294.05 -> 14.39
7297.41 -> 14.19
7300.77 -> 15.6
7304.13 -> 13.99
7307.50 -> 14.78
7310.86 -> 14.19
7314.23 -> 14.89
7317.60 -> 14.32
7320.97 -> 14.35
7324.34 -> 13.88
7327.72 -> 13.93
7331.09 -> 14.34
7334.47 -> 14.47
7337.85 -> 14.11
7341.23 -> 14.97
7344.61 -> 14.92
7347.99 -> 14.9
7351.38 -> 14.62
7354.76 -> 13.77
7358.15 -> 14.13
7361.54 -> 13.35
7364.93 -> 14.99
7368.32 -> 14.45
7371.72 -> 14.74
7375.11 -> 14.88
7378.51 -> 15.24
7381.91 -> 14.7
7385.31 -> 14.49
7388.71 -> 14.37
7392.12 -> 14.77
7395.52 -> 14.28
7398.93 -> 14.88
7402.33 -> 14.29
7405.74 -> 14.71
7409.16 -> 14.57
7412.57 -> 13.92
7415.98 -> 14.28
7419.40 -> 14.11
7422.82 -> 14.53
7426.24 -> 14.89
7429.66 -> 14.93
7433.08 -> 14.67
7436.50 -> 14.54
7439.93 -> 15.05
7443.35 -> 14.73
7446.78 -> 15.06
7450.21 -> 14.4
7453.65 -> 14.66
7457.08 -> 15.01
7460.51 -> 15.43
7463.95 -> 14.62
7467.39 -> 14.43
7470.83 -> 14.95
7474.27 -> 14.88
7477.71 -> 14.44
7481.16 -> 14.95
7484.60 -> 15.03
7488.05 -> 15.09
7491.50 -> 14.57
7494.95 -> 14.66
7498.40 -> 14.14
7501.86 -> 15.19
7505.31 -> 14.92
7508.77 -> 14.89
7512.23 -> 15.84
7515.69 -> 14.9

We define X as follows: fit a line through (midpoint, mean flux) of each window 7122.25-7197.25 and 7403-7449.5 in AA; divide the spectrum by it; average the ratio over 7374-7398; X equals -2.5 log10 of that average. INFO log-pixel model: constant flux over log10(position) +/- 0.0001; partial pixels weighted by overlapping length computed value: -0.02 mag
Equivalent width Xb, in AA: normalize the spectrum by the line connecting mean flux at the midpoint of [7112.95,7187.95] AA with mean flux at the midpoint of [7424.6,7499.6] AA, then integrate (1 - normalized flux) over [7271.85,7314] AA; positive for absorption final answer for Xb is -0.7 AA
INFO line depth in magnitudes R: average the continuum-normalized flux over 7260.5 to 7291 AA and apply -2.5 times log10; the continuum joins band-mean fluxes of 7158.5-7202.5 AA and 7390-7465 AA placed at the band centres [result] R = -0.01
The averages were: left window 13.3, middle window 14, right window 14.7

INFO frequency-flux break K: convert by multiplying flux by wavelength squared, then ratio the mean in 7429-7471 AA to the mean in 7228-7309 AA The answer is 1.1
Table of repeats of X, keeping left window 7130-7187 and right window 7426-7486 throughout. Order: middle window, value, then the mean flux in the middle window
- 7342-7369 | -0.008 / 14.4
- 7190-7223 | 0.021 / 13.3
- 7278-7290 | 0.012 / 13.8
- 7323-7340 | 0.001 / 14.2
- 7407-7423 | 0.026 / 14.3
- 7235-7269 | -0.013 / 13.9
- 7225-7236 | 0.019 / 13.4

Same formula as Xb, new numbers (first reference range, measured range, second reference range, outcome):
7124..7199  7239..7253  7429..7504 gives -0.3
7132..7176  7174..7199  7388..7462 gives 0.4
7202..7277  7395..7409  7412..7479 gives -0.1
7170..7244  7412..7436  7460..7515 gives 0.1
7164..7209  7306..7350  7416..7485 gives -1.3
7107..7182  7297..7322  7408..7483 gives -0.8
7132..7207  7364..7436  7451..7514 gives -0.8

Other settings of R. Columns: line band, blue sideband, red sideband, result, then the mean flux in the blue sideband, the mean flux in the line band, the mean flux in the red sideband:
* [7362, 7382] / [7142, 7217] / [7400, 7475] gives -0.03 mag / 13.2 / 14.8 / 14.7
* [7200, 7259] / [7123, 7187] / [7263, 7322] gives 0.02 mag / 13.3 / 13.6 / 14.2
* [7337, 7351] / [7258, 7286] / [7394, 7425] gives -0.04 mag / 14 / 14.8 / 14.4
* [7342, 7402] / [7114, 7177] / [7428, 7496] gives -0.01 mag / 13.4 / 14.6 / 14.8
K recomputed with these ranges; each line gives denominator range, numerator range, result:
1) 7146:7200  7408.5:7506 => 1.20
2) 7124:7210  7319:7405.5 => 1.15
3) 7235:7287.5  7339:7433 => 1.08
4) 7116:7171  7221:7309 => 1.09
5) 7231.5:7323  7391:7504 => 1.09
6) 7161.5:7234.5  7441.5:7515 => 1.20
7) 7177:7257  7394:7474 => 1.15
